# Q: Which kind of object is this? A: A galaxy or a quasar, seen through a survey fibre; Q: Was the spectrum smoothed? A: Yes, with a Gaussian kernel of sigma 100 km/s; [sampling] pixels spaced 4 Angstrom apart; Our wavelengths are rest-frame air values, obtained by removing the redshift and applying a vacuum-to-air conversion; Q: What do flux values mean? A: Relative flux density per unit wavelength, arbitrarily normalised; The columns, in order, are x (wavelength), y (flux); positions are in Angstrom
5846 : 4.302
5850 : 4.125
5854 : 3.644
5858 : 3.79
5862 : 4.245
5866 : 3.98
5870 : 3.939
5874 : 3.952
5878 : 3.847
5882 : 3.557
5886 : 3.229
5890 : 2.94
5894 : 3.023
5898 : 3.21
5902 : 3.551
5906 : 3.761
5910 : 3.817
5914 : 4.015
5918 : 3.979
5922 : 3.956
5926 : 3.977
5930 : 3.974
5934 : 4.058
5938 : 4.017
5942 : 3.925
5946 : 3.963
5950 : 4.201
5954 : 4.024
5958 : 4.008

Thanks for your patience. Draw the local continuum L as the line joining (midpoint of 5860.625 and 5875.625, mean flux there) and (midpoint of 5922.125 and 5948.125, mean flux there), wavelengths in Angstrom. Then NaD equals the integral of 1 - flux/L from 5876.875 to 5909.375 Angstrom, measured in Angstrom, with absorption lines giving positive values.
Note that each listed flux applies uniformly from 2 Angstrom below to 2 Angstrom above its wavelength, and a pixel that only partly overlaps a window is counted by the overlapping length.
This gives 5.0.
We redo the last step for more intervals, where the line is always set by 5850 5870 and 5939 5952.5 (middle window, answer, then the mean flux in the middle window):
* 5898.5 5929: 1.2 Angstrom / 3.84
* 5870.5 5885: 0.7 Angstrom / 3.76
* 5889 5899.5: 2.4 Angstrom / 3.06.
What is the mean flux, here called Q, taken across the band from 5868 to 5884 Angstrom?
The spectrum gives 3.82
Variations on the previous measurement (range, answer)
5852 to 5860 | 3.72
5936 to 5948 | 3.97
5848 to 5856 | 3.88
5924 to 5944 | 3.99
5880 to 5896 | 3.19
